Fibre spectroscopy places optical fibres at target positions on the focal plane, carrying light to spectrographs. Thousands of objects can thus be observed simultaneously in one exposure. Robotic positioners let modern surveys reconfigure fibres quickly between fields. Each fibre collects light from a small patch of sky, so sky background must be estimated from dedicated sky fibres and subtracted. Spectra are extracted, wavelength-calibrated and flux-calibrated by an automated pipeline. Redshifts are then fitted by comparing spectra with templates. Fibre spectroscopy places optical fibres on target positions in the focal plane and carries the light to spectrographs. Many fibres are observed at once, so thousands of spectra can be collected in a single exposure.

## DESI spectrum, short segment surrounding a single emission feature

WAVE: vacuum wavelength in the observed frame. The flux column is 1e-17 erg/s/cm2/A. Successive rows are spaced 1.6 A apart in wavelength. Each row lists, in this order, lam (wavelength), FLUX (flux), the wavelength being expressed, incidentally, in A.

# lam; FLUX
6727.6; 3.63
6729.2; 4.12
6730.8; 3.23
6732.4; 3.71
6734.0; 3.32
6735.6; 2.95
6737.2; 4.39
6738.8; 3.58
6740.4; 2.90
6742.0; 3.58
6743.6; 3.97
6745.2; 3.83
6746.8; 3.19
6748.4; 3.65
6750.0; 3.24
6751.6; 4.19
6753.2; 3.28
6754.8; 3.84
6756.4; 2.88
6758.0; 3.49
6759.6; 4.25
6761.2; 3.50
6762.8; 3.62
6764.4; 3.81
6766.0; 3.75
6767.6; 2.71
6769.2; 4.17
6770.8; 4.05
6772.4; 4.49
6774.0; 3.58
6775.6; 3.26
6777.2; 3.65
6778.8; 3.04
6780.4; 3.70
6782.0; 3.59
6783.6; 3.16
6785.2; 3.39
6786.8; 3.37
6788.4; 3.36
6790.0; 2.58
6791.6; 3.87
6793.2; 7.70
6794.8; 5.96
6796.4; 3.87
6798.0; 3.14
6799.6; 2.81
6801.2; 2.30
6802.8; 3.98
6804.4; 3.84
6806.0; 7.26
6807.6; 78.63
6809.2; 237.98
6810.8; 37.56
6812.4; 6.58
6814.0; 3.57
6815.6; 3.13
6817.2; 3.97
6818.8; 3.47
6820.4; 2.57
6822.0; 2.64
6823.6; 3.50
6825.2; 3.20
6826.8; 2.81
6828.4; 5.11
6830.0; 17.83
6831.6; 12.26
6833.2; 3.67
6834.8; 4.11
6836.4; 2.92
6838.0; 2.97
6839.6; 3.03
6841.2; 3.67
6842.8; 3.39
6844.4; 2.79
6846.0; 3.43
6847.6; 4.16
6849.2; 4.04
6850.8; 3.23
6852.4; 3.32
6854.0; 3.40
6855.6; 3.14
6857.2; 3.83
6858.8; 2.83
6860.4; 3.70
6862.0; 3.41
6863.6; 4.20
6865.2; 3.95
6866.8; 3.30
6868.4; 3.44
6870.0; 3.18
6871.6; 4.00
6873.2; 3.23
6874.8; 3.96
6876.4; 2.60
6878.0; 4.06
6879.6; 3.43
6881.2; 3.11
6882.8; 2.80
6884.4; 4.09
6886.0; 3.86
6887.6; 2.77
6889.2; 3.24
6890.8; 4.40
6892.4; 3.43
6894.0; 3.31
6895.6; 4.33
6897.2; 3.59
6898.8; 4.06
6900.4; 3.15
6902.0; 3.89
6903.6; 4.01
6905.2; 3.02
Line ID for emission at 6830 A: [N II] 6583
